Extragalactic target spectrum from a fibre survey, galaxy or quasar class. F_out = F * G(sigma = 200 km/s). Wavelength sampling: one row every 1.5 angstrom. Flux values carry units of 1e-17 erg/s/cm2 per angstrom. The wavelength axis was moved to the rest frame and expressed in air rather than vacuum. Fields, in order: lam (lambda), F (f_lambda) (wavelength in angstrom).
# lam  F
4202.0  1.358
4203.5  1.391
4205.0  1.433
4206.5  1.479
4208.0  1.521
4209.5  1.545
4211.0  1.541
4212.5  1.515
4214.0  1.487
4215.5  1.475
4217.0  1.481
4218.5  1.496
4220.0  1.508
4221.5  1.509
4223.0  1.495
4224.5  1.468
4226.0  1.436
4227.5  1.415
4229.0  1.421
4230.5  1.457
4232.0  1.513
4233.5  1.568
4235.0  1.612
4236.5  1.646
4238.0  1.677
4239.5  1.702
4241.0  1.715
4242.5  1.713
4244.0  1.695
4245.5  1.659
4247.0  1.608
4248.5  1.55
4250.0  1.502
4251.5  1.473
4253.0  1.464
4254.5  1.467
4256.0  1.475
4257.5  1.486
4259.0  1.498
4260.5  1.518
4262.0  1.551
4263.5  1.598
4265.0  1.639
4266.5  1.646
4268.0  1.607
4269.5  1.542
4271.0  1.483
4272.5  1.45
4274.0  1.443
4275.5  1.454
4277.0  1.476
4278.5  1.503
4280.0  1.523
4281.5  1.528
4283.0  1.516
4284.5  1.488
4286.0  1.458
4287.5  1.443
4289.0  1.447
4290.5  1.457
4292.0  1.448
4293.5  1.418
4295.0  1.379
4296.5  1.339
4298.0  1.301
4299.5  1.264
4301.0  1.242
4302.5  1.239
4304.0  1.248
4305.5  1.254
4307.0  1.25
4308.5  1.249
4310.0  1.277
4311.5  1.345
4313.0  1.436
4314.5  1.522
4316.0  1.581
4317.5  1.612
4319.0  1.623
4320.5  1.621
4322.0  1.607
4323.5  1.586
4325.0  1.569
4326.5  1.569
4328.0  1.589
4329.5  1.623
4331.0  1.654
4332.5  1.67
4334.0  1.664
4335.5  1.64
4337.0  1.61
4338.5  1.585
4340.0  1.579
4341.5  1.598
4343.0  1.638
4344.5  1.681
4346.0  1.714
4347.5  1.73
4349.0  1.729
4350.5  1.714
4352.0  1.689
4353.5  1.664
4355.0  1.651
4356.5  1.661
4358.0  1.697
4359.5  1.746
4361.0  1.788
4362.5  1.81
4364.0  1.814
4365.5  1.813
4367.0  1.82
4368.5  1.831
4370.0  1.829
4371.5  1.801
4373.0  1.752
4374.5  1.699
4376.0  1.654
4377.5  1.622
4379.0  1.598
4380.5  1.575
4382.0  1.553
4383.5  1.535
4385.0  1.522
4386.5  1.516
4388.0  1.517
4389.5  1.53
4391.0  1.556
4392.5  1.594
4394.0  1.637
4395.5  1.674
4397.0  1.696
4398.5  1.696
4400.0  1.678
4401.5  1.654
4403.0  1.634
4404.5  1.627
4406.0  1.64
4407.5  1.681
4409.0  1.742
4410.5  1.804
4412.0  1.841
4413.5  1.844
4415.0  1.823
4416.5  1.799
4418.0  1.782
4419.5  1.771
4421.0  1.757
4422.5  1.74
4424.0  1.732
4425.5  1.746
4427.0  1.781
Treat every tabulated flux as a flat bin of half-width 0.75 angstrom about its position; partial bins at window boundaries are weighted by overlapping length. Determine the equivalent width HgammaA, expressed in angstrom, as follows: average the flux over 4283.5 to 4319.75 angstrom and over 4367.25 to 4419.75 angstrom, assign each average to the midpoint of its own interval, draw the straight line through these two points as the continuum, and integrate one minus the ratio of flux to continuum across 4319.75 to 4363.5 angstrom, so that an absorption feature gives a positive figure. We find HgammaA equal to -4.1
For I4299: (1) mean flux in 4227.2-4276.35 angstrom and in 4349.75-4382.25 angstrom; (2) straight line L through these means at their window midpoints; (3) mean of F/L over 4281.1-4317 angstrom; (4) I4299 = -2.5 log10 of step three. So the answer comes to 0.18 mag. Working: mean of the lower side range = 1.55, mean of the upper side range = 1.72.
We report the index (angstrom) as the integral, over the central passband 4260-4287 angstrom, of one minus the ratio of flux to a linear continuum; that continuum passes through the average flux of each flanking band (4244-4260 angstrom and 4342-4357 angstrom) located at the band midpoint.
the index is 0.7 angstrom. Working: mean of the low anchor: 1.53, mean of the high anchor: 1.69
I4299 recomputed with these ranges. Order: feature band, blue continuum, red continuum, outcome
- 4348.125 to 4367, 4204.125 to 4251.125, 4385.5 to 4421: -0.06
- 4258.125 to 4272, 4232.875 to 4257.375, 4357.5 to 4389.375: 0.03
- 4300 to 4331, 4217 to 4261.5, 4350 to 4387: 0.13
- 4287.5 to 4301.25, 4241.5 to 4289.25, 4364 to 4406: 0.14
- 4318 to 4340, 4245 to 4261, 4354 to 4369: 0.05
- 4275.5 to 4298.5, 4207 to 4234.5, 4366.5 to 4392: 0.08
